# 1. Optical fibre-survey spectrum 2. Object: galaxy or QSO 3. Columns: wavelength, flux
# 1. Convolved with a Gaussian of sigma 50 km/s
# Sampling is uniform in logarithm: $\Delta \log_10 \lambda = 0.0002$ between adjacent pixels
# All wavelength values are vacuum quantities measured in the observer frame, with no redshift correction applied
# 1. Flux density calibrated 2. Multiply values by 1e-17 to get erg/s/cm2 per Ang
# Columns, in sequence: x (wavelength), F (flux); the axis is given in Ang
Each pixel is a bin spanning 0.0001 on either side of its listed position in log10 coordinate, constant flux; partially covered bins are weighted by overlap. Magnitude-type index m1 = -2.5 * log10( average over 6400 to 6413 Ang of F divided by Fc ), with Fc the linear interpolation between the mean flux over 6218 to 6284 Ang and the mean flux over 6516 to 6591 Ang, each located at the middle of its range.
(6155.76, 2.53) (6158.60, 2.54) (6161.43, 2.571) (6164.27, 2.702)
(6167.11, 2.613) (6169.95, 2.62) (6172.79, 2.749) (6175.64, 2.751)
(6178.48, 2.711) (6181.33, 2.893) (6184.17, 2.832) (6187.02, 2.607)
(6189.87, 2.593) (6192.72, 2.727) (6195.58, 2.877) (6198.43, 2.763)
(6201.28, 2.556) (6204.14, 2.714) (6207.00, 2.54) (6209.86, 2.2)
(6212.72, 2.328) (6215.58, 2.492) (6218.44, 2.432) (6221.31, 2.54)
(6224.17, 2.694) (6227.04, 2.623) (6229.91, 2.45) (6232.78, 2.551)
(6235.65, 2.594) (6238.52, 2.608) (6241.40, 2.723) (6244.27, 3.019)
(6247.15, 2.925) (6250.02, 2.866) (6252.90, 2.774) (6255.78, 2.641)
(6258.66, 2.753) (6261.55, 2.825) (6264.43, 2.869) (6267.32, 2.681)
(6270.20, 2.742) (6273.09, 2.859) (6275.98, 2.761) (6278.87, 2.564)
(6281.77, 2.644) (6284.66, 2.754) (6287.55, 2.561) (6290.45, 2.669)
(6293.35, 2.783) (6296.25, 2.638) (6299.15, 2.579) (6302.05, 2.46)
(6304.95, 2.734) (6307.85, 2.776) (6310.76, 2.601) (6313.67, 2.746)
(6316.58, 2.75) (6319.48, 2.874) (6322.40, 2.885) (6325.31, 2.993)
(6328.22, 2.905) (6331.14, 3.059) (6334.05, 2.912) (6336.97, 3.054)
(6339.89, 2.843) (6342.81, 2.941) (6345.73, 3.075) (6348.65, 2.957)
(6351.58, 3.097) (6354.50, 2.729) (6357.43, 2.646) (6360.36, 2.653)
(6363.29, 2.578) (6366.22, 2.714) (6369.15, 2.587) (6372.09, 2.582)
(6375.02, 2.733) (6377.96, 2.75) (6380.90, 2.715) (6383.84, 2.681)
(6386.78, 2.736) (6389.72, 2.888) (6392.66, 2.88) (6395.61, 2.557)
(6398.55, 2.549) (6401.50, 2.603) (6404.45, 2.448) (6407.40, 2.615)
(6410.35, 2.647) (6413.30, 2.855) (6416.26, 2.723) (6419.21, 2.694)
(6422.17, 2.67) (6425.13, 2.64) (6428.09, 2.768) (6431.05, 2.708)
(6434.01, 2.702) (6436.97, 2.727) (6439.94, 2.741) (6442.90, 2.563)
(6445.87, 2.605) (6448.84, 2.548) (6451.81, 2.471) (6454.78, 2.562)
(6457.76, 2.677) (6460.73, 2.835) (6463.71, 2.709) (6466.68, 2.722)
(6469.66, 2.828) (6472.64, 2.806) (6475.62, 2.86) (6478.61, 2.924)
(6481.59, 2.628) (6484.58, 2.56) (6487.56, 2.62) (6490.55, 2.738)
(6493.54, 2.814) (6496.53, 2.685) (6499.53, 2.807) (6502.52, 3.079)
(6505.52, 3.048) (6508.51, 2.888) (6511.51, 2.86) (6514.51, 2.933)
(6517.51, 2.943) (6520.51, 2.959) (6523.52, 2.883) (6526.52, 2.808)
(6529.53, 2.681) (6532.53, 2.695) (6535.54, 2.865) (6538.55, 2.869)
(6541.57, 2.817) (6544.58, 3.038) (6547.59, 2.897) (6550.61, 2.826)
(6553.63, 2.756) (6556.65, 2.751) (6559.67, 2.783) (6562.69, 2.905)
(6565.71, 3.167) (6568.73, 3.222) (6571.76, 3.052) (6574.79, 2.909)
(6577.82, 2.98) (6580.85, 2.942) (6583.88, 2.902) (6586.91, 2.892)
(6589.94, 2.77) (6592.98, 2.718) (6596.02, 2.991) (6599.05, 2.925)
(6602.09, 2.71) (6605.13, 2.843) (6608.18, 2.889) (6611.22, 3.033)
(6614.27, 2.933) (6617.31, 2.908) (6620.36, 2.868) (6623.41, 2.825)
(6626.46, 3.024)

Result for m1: 0.08 mag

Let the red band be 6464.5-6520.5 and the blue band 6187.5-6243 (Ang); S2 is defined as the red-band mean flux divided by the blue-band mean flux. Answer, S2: 1.1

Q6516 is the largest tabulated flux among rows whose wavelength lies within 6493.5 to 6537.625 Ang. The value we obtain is 3.079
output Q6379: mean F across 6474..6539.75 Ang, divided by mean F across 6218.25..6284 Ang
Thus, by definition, 1.04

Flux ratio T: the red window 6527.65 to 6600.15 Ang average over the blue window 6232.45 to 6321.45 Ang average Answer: 1.1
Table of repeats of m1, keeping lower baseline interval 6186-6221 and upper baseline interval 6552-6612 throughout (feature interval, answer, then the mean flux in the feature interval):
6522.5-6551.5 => 0.01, 2.84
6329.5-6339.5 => -0.12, 2.99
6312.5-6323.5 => -0.06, 2.81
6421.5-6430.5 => 0.03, 2.7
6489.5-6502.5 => 0.01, 2.8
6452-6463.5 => 0.05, 2.67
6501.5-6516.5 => -0.04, 2.96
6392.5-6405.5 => 0.06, 2.58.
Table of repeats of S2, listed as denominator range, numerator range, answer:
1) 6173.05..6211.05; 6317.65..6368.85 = 1.07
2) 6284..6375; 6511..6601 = 1.04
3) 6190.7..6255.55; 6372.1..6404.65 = 1.02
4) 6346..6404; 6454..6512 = 1.02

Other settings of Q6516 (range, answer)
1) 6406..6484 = 2.924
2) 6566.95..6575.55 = 3.222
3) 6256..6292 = 2.869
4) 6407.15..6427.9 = 2.855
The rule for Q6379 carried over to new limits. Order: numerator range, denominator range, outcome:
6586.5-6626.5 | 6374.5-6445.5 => 1.07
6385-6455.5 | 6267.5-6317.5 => 0.99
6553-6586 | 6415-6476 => 1.10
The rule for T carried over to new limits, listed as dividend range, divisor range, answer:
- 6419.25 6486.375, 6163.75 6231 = 1.03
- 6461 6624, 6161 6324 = 1.07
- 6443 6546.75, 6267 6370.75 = 1.00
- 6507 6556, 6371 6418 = 1.06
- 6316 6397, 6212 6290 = 1.05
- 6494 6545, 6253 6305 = 1.06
